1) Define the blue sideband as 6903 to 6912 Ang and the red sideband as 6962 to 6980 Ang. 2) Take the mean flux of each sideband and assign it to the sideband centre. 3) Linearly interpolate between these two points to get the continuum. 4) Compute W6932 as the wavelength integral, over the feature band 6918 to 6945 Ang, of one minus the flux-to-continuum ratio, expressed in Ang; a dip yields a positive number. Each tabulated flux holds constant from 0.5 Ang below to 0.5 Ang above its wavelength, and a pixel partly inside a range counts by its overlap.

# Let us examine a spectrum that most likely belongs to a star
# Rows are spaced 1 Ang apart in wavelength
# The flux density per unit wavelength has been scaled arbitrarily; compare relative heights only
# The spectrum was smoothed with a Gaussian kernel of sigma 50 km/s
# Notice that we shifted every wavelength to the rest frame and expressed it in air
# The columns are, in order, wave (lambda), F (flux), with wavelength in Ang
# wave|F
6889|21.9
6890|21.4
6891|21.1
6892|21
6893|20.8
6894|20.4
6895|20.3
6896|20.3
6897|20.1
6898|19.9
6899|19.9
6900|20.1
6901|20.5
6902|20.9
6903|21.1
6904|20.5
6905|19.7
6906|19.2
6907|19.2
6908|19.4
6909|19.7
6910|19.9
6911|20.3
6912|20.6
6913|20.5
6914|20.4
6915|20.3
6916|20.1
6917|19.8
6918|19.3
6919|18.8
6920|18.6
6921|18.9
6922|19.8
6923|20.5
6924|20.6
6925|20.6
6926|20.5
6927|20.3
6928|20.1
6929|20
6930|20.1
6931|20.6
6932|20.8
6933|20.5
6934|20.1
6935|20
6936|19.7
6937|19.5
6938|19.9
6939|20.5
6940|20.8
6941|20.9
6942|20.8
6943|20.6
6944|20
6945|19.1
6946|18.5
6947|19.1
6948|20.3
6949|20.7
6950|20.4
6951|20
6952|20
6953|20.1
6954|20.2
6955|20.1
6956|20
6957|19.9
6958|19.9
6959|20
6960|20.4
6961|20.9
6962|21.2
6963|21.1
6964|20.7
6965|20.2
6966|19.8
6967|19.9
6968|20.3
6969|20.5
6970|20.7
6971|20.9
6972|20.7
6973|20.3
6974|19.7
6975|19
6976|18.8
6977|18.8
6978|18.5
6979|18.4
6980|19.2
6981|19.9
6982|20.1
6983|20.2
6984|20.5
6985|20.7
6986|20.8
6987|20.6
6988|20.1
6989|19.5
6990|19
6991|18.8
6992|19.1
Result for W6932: -0.3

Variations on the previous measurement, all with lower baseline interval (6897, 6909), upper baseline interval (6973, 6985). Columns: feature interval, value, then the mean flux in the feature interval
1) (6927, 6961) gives -0.7 Ang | 20.1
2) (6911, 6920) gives 0.0 Ang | 19.9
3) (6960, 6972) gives -0.6 Ang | 20.6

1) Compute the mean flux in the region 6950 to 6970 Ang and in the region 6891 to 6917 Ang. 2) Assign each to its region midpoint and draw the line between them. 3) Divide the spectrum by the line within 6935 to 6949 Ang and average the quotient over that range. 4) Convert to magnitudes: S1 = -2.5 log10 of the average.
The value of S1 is 0.01 mag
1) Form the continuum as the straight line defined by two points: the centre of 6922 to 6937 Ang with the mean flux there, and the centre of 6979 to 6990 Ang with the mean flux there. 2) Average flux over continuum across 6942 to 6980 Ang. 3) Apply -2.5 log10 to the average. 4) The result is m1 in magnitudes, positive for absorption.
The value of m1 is 0.01 mag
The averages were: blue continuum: 20.3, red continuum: 20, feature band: 20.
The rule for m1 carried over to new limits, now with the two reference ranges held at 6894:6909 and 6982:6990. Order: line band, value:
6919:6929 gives 0.010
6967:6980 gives 0.028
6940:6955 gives 0.005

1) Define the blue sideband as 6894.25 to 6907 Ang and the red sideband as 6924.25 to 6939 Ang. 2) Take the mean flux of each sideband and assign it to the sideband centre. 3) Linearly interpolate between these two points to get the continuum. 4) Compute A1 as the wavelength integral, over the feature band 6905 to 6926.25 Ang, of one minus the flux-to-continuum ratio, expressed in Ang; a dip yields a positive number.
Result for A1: 0.4 Ang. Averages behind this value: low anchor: 20.2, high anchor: 20.2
